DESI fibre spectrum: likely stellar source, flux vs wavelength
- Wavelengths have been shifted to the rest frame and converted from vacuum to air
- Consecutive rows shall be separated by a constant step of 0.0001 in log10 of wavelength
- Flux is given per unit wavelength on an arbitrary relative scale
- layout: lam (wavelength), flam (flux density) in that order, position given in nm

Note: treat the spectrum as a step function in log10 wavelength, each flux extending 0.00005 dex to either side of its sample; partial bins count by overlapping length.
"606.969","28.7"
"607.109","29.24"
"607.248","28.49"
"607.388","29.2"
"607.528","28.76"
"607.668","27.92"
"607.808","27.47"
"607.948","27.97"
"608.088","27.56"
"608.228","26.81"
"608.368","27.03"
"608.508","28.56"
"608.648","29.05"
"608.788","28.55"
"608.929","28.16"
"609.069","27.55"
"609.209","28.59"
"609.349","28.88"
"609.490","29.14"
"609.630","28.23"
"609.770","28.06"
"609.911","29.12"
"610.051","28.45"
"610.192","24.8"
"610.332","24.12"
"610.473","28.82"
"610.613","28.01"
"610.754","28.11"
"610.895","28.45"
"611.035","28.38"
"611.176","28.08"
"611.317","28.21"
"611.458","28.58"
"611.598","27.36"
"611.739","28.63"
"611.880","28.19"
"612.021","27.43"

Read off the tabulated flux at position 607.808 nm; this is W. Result 27.47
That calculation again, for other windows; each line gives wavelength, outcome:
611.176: 28.08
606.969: 28.7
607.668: 27.92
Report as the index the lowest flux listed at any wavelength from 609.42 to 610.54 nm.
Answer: 24.12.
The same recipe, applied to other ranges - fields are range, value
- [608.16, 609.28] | 26.81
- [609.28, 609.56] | 28.88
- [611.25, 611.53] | 28.21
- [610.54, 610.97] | 28.01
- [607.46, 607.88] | 27.47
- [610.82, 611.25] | 28.08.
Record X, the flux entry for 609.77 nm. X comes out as 28.06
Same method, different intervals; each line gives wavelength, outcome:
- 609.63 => 28.23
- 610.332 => 24.12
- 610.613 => 28.01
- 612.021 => 27.43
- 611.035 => 28.38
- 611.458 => 28.58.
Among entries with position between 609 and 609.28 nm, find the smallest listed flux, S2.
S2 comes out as 27.55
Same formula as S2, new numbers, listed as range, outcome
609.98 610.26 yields 24.8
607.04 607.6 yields 28.49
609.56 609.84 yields 28.06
